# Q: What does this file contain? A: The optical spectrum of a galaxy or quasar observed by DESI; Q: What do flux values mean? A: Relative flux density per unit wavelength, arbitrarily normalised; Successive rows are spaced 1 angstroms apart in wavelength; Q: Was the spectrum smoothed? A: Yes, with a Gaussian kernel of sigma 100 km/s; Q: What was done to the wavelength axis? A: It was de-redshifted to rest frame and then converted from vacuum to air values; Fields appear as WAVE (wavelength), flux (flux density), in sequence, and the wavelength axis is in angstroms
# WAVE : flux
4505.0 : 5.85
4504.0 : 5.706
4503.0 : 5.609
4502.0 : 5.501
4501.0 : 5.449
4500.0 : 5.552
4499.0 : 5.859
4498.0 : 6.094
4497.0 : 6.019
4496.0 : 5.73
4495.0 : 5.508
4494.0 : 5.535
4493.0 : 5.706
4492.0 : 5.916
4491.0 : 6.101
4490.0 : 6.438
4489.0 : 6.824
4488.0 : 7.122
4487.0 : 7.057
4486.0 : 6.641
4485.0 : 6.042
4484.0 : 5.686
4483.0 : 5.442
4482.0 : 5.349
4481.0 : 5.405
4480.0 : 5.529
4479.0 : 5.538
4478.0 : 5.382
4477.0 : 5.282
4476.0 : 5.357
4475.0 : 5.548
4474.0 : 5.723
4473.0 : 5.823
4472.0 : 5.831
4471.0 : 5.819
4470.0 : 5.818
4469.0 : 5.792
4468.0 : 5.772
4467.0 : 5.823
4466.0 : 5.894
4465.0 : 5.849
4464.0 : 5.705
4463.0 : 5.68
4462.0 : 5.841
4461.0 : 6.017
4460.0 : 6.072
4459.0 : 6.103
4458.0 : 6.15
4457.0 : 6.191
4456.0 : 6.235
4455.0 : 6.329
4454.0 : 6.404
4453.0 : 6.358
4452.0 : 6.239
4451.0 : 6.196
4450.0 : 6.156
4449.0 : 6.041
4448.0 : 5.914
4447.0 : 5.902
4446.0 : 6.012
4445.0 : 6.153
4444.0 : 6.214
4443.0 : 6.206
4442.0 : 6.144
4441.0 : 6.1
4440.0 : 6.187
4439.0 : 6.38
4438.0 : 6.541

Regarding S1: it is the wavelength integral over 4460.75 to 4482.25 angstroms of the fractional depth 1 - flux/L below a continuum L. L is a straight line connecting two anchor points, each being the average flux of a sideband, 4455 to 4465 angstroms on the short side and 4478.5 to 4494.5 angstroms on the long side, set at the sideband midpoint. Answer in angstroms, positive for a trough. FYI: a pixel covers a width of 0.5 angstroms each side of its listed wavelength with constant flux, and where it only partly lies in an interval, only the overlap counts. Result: 1.2 angstroms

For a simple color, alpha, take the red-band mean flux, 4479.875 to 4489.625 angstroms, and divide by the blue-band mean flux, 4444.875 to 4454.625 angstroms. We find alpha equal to 1.0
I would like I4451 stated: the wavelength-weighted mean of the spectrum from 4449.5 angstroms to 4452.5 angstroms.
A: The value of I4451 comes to 6.2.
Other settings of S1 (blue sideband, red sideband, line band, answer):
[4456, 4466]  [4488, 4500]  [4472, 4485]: 0.97 angstroms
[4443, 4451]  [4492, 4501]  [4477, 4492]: -0.49 angstroms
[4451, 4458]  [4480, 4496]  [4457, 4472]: 0.75 angstroms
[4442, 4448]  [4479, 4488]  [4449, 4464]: -0.20 angstroms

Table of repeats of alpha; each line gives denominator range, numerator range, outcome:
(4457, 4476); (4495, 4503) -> 0.98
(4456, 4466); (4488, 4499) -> 1.01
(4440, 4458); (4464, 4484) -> 0.91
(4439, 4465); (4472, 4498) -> 0.96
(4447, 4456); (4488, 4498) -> 0.98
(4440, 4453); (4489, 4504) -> 0.95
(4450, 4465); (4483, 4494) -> 1.03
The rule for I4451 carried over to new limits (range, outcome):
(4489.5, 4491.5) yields 6.27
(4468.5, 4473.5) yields 5.82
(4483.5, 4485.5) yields 5.86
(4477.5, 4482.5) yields 5.44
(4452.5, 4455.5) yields 6.36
